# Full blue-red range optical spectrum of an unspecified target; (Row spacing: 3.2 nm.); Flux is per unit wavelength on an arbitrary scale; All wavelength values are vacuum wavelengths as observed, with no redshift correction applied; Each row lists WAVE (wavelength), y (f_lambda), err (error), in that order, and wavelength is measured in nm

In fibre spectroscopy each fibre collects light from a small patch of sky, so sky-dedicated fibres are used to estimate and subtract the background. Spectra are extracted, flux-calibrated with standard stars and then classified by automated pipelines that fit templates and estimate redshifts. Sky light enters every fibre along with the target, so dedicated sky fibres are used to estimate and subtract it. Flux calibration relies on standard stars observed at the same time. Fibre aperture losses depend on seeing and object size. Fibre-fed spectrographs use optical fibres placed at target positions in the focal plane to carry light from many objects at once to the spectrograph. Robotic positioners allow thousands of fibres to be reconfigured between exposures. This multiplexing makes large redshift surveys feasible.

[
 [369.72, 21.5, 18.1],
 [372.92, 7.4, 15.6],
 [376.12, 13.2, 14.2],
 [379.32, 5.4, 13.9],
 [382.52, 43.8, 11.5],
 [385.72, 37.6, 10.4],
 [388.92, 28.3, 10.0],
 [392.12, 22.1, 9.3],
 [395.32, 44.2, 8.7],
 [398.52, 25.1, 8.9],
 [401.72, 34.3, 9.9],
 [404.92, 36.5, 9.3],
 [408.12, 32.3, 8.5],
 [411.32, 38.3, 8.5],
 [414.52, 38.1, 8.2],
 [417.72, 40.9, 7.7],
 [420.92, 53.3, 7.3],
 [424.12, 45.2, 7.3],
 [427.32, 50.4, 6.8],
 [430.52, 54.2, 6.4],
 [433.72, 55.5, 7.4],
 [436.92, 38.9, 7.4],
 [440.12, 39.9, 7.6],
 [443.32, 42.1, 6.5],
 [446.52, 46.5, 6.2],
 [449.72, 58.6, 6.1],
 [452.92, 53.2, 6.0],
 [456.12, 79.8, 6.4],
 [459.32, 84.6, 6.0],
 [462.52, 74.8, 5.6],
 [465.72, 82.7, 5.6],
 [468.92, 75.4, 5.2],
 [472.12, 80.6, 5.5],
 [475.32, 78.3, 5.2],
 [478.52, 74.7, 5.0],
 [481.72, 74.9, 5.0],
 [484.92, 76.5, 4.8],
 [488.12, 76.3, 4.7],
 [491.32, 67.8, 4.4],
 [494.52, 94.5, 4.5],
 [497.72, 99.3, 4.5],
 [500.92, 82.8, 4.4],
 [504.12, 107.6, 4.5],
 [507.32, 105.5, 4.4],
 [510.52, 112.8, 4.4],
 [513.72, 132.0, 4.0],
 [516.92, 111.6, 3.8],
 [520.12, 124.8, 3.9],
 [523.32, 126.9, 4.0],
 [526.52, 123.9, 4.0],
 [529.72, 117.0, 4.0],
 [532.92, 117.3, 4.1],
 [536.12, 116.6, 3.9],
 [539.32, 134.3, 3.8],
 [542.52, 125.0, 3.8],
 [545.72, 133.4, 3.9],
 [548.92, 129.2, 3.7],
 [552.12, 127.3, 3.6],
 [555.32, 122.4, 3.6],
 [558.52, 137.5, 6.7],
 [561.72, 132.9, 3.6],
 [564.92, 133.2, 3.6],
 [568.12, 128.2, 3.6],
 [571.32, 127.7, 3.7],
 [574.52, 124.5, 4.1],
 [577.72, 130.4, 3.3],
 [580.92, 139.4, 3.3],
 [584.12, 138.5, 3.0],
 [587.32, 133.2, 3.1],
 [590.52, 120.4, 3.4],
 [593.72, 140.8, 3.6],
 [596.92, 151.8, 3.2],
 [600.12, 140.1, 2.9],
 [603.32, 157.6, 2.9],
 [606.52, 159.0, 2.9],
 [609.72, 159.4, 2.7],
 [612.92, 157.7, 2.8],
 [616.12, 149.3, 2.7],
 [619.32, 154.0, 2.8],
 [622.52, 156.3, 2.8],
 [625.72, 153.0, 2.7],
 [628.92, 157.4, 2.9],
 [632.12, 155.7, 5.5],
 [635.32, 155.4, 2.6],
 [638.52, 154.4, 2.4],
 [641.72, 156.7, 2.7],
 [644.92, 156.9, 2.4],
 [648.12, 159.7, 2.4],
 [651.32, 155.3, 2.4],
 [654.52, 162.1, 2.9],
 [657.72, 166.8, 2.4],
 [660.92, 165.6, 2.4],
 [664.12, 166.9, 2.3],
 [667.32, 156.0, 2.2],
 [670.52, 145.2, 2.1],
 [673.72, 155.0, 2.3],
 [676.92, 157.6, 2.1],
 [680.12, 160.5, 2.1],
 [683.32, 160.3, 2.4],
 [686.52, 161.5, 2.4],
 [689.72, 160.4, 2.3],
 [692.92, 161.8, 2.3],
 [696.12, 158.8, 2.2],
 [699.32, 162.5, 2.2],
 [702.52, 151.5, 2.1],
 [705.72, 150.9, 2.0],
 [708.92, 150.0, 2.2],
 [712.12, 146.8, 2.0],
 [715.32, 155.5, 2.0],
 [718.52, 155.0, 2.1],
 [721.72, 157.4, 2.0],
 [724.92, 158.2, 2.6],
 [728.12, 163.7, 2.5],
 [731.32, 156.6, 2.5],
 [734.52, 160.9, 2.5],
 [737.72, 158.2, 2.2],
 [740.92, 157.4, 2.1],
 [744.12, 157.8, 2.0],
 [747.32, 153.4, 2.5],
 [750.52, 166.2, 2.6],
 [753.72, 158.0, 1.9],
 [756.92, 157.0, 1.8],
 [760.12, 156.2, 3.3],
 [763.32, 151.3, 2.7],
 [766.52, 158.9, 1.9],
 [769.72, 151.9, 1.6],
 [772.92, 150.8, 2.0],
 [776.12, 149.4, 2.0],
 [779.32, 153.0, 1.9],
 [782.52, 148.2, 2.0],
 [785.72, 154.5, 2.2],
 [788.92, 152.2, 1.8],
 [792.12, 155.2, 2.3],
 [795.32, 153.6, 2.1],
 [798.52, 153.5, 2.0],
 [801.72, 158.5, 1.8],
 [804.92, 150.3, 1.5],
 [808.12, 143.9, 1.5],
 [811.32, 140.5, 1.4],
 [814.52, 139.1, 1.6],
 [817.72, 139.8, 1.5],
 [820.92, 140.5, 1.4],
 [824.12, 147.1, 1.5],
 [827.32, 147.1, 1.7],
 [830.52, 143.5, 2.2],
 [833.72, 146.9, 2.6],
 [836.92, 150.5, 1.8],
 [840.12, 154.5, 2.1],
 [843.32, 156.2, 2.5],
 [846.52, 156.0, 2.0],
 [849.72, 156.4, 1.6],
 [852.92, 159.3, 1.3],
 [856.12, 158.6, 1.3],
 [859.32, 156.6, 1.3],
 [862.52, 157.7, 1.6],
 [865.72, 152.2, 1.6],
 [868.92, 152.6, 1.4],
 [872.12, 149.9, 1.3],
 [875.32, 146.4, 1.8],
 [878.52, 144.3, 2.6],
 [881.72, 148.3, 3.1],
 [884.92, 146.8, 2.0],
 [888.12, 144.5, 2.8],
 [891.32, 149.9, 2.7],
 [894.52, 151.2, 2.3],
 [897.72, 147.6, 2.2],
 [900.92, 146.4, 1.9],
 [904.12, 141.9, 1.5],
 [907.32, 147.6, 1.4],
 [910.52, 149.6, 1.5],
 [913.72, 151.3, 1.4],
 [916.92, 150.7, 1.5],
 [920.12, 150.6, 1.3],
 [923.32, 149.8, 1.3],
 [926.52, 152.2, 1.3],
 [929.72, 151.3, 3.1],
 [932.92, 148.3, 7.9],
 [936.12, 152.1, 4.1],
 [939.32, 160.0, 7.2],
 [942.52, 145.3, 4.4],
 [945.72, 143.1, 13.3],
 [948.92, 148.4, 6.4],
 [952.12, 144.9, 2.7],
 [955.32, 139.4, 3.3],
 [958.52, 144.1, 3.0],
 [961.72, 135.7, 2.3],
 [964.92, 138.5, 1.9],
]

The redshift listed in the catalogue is 0.139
